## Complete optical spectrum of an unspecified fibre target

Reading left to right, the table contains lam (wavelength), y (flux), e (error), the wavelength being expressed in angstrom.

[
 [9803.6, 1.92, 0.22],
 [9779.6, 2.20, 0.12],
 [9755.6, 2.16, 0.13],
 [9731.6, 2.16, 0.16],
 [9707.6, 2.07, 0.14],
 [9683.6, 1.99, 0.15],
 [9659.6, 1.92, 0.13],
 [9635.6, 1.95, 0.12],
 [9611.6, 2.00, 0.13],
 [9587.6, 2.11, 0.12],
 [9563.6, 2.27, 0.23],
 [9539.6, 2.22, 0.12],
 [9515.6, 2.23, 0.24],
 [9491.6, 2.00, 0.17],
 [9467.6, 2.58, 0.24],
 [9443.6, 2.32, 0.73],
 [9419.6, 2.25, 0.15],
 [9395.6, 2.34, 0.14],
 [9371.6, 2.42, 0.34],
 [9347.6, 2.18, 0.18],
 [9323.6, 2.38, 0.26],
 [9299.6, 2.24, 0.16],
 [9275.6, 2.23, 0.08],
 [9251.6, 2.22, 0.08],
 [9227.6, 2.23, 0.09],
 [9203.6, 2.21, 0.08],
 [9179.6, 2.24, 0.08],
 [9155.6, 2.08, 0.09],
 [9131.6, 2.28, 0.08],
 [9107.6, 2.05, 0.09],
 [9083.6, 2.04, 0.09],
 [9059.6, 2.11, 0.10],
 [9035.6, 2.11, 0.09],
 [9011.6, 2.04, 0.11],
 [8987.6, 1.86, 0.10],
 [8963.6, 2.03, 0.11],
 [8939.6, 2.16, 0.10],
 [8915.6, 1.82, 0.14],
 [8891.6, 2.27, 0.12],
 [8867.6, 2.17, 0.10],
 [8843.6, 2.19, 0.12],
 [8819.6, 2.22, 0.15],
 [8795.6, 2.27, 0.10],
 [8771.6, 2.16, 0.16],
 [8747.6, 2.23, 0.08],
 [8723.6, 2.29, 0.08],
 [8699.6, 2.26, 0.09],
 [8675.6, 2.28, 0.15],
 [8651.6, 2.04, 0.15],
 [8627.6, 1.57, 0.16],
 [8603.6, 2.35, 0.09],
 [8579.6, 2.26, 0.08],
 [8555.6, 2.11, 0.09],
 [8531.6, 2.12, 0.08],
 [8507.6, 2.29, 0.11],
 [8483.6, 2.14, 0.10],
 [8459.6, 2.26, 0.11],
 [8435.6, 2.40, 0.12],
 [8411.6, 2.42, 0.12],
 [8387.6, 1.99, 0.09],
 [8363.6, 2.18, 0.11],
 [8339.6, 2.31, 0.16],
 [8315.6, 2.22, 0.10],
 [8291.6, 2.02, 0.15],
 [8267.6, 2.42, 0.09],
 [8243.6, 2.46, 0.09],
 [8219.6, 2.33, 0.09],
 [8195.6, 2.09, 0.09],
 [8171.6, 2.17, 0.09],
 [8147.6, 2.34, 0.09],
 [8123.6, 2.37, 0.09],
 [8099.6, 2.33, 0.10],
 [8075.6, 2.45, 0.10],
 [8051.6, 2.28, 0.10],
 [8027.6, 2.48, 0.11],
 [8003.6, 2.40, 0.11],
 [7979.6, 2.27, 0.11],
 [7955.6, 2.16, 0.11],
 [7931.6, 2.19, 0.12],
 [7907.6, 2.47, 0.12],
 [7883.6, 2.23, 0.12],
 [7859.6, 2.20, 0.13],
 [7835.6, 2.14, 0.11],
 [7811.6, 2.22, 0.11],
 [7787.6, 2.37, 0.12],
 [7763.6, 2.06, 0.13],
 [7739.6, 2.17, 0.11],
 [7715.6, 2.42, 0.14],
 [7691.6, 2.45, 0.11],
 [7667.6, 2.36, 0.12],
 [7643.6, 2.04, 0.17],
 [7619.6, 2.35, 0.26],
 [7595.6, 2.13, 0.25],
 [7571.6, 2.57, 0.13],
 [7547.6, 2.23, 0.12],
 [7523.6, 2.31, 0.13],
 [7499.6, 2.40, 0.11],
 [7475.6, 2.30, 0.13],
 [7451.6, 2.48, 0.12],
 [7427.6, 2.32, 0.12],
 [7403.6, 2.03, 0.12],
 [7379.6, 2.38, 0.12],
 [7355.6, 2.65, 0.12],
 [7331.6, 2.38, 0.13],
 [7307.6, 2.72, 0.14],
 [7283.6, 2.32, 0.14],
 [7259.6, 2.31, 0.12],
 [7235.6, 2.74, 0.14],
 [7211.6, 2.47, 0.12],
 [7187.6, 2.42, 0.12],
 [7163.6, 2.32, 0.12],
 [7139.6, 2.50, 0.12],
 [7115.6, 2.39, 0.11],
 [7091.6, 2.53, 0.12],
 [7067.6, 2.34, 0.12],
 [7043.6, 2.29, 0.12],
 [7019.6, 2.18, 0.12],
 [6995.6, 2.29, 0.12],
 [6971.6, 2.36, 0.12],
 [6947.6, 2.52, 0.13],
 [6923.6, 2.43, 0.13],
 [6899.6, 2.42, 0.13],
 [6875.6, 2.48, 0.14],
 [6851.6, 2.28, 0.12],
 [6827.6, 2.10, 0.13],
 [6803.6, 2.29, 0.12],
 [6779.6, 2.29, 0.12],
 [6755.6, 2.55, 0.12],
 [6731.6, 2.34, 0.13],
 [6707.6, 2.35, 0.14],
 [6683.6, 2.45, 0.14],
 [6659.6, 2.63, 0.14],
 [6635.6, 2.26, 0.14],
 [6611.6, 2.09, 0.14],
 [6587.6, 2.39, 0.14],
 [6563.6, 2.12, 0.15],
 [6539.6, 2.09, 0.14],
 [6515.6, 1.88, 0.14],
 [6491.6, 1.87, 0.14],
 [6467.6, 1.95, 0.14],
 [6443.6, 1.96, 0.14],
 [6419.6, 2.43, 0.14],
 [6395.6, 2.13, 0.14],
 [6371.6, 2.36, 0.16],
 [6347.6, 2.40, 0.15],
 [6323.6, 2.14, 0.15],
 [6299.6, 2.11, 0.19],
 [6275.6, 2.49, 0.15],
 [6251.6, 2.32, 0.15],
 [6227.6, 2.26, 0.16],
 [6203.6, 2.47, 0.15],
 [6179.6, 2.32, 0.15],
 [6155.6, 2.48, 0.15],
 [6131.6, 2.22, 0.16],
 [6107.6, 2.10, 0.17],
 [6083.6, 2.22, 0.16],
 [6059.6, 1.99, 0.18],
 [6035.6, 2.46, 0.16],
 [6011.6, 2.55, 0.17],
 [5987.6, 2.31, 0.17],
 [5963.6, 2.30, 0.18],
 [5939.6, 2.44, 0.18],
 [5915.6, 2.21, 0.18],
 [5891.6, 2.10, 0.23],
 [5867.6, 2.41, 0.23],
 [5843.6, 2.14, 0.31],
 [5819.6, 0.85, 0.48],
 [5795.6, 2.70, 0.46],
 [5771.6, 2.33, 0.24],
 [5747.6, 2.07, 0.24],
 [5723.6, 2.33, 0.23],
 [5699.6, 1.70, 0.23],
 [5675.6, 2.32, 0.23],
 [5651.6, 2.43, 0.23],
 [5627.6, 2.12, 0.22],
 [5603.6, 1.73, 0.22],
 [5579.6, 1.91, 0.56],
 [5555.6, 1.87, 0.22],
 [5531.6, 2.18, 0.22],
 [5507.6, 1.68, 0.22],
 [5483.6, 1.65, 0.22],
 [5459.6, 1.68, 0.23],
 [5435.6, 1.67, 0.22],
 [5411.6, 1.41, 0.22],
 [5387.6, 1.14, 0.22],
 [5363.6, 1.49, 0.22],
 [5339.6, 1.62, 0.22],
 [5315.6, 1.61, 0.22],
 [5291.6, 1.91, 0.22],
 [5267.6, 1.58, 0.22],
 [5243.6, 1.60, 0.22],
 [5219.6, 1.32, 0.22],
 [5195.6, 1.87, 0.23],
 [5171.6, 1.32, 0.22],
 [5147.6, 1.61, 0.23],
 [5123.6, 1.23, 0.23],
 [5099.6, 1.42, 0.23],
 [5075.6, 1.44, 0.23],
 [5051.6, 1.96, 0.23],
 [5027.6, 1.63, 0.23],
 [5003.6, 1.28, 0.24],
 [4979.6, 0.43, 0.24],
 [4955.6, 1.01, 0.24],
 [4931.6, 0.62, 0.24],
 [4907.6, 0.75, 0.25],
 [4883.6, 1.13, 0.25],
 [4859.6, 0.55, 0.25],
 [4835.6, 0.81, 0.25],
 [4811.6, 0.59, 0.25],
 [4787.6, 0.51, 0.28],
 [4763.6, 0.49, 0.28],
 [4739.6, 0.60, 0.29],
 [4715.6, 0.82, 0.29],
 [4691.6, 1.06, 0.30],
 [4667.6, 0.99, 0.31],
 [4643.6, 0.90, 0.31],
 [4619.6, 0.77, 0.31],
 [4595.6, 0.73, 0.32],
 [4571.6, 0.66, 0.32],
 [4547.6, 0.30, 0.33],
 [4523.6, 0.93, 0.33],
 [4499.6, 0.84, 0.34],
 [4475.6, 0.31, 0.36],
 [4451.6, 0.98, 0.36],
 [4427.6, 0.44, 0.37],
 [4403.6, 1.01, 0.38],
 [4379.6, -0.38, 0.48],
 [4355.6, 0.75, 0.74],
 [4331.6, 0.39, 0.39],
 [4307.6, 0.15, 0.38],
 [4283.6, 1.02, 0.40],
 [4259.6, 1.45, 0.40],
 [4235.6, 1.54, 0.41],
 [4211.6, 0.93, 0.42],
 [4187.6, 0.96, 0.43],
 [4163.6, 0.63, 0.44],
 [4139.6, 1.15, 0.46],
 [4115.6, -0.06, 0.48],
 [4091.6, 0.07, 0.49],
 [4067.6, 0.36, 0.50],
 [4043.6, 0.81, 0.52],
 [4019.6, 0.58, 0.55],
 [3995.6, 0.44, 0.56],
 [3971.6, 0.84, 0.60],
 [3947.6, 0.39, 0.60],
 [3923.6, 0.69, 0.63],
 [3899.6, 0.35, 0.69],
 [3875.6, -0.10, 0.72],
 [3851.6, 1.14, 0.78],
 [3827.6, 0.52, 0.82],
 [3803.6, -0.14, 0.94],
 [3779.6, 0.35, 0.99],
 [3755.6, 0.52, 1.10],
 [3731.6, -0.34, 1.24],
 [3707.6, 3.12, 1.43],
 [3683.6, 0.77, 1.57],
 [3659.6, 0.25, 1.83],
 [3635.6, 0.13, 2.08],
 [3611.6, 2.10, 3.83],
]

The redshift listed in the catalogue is 0.255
